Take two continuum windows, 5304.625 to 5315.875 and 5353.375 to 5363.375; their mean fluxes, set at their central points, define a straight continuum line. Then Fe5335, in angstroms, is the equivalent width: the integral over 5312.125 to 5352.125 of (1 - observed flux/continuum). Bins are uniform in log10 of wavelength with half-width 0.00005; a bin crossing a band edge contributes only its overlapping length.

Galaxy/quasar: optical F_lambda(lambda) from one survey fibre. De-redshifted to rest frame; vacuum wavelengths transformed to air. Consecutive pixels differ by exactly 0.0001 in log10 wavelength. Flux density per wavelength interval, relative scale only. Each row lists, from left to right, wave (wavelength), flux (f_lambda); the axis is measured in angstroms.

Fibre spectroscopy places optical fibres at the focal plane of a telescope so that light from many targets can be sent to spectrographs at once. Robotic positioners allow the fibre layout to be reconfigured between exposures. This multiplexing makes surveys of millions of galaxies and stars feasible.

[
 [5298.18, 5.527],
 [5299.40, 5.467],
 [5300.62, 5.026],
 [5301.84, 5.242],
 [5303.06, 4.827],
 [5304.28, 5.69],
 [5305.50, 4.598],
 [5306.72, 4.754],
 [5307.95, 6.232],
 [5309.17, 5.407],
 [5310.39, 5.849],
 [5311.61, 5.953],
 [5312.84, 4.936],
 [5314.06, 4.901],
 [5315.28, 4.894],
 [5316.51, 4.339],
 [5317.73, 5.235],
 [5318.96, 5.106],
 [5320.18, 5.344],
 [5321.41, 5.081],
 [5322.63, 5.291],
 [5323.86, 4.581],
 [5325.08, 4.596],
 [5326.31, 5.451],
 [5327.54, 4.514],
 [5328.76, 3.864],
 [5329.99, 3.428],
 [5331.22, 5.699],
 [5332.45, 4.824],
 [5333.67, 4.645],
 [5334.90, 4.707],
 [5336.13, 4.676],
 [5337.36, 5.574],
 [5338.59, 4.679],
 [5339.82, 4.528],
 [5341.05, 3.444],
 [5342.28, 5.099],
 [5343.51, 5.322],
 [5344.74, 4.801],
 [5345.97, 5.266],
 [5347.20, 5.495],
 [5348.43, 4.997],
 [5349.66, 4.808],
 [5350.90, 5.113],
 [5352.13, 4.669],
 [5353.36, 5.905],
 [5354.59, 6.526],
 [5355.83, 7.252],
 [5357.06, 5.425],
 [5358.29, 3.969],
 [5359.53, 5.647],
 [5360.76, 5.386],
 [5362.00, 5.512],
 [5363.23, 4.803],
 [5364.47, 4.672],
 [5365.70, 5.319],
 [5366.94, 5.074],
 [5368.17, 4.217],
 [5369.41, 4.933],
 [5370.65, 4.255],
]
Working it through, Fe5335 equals 4.3 angstroms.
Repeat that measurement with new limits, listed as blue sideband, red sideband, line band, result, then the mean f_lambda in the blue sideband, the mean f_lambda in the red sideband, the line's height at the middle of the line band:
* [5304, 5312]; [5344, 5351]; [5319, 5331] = 1.3 angstroms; 5.48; 5.08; 5.31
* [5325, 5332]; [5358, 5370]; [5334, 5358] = -1.8 angstroms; 4.59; 4.98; 4.78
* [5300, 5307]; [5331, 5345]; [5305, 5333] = -0.3 angstroms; 5.04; 4.81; 4.94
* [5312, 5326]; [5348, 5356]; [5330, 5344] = 1.3 angstroms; 4.96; 5.53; 5.27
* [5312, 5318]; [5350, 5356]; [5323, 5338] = 1.5 angstroms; 4.88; 5.73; 5.23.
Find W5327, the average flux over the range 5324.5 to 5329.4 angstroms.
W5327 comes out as 4.6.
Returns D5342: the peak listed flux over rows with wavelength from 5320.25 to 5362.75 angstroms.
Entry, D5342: 7.252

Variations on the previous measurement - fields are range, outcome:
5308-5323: 5.953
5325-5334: 5.699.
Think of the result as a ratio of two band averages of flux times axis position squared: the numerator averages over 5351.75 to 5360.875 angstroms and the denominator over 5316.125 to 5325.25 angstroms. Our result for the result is 1.15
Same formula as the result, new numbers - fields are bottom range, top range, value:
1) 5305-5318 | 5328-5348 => 0.92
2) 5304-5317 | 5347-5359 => 1.05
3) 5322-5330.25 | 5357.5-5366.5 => 1.12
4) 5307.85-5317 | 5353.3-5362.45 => 1.10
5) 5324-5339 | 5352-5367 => 1.16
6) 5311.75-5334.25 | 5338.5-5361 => 1.08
